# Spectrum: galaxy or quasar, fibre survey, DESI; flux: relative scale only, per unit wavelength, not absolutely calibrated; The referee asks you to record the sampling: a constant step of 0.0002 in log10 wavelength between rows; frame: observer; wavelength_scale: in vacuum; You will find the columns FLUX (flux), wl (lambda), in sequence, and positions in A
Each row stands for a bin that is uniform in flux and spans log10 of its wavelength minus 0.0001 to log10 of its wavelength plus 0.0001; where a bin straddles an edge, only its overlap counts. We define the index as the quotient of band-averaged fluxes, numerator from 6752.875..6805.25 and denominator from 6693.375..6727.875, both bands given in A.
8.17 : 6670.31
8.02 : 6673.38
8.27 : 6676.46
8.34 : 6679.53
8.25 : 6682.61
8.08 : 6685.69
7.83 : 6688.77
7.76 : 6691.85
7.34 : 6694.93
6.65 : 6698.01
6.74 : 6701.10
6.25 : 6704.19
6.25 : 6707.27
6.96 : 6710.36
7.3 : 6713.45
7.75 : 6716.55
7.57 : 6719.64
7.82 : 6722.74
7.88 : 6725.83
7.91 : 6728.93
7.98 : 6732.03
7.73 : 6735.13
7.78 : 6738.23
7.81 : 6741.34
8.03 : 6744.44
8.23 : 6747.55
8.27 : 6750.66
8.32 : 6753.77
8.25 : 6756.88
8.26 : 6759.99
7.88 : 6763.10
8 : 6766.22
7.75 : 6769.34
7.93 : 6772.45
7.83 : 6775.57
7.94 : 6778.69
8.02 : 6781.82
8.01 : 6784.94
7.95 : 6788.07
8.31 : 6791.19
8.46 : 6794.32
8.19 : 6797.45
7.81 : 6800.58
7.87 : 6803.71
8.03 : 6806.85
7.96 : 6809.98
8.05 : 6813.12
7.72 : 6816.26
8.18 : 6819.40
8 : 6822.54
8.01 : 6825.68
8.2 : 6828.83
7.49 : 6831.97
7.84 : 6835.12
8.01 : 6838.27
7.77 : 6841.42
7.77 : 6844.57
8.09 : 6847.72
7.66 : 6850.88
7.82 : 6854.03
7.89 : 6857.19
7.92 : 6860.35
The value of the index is 1.13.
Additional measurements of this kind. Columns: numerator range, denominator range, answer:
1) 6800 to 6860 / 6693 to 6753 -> 1.05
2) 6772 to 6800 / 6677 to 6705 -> 1.07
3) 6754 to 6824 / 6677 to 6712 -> 1.09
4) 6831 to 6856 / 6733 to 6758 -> 0.97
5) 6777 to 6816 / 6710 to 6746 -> 1.04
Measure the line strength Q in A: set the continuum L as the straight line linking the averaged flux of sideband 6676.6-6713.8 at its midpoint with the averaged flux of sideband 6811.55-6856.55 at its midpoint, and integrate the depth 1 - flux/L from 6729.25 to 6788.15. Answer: -3.1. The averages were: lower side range 7.35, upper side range 7.9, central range 8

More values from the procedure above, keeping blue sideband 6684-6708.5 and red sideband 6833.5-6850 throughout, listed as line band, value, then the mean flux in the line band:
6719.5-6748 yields -2.14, 7.87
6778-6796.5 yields -1.28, 8.12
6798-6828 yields -0.93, 7.97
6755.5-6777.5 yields -1.44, 7.99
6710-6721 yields -0.32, 7.44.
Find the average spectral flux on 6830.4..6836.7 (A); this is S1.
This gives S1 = 7.66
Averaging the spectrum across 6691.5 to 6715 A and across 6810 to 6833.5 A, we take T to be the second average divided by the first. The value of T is 1.16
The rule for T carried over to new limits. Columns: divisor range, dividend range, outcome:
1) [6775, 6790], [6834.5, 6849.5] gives 0.99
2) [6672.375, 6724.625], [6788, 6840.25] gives 1.07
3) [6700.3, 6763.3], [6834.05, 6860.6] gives 1.02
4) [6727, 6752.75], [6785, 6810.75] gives 1.01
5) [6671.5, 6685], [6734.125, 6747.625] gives 0.96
